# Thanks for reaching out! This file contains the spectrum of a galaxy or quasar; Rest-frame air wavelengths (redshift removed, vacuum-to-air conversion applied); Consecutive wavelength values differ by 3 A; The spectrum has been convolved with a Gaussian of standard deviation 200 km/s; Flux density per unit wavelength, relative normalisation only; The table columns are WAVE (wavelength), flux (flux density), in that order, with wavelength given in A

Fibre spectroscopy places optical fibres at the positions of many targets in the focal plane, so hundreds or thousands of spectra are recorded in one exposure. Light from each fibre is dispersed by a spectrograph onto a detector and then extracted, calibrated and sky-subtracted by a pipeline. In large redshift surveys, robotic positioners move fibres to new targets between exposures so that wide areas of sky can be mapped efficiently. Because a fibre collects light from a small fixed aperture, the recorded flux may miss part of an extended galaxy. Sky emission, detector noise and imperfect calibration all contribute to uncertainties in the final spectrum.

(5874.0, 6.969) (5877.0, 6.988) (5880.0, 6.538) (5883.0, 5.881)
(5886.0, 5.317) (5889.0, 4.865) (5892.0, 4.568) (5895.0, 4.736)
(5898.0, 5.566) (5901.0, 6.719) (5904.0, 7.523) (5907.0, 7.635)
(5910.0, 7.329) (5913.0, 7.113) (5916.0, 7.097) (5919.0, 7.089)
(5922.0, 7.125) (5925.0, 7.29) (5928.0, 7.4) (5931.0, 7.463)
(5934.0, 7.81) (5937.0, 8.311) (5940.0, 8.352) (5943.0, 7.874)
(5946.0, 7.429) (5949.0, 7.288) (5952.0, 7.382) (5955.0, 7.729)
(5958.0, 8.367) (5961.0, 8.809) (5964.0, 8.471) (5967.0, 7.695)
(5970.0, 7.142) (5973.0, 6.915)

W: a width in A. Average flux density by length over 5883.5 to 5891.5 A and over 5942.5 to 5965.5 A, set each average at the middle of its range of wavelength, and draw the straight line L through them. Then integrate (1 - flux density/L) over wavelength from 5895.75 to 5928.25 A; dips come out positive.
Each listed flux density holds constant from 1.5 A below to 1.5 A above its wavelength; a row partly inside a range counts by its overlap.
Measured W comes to -4.6 A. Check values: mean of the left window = 5.12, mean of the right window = 7.92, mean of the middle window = 7.01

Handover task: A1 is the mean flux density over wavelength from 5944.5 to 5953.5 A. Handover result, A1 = 7.37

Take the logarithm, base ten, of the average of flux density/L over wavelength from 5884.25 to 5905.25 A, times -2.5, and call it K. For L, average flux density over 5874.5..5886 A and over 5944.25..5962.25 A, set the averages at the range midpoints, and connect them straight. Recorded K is 0.19 mag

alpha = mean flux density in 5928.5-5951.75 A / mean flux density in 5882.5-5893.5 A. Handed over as 1.52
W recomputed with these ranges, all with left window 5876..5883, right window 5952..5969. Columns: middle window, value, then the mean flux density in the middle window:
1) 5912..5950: 0.1 A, 7.52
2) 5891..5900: 2.3 A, 5.08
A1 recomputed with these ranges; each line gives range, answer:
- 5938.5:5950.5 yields 7.74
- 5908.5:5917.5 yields 7.18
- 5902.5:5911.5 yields 7.5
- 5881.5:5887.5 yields 5.6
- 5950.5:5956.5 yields 7.56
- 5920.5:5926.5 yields 7.21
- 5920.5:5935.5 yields 7.42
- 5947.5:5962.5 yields 7.92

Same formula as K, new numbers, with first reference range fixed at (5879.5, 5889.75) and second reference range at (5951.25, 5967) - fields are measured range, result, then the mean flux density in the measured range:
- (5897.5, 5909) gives -0.12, 6.99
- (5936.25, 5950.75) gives -0.03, 7.82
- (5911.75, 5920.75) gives -0.06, 7.1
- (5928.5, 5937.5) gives -0.07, 7.76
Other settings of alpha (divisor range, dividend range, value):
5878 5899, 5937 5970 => 1.47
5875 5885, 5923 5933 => 1.15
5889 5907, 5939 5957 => 1.30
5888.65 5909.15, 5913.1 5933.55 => 1.20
